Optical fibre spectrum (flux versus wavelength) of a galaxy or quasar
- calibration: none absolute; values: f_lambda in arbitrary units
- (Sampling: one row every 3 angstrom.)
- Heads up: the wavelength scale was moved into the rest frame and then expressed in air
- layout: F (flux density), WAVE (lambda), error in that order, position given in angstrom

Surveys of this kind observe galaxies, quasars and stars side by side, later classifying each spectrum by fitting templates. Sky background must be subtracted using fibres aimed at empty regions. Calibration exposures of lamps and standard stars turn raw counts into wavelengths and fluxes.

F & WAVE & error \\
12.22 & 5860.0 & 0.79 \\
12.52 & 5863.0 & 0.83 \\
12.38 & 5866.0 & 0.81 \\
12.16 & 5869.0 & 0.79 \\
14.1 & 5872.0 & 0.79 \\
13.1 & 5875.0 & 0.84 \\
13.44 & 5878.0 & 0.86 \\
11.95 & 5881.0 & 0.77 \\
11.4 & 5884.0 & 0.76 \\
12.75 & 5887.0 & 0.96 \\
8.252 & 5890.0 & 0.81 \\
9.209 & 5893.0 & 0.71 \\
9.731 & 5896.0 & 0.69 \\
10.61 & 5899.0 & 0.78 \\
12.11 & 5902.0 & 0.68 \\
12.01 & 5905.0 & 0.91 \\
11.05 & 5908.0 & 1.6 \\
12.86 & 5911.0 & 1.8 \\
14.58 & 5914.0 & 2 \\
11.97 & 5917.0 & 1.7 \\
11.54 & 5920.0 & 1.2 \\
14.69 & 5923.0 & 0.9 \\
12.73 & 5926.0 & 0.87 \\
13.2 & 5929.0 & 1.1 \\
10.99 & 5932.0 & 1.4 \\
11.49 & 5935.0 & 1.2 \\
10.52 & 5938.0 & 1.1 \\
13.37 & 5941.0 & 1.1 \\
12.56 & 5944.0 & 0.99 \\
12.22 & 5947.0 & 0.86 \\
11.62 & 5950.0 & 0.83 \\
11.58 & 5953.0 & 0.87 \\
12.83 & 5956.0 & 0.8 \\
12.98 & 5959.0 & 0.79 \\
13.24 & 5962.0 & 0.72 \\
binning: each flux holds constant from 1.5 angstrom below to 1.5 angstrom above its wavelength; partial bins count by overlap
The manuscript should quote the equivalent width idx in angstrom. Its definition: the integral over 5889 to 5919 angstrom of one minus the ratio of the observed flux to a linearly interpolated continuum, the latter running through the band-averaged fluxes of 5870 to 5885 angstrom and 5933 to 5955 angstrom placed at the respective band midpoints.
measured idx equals 2.77 angstrom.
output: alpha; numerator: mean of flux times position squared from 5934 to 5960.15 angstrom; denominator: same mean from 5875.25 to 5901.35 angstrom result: 1.12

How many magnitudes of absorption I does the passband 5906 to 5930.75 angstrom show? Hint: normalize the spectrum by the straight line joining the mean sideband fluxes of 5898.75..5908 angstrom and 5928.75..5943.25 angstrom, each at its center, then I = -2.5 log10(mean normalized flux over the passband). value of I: -0.09 mag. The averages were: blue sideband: 11.6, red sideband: 11.8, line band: 12.8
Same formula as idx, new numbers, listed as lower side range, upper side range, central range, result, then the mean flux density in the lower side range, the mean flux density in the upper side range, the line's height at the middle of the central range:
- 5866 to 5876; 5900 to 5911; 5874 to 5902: 2.9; 13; 11.8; 12.4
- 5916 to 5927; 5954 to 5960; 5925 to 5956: 1.8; 12.8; 12.8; 12.8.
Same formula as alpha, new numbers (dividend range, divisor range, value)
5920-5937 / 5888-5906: 1.22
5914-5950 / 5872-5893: 1.07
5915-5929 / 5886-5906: 1.22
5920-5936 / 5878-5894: 1.16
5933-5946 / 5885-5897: 1.21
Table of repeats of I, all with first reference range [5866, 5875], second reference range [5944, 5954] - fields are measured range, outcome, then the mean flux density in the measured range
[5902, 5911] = 0.06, 11.8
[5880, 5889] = 0.09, 11.8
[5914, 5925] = -0.06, 13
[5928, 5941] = 0.04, 11.7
